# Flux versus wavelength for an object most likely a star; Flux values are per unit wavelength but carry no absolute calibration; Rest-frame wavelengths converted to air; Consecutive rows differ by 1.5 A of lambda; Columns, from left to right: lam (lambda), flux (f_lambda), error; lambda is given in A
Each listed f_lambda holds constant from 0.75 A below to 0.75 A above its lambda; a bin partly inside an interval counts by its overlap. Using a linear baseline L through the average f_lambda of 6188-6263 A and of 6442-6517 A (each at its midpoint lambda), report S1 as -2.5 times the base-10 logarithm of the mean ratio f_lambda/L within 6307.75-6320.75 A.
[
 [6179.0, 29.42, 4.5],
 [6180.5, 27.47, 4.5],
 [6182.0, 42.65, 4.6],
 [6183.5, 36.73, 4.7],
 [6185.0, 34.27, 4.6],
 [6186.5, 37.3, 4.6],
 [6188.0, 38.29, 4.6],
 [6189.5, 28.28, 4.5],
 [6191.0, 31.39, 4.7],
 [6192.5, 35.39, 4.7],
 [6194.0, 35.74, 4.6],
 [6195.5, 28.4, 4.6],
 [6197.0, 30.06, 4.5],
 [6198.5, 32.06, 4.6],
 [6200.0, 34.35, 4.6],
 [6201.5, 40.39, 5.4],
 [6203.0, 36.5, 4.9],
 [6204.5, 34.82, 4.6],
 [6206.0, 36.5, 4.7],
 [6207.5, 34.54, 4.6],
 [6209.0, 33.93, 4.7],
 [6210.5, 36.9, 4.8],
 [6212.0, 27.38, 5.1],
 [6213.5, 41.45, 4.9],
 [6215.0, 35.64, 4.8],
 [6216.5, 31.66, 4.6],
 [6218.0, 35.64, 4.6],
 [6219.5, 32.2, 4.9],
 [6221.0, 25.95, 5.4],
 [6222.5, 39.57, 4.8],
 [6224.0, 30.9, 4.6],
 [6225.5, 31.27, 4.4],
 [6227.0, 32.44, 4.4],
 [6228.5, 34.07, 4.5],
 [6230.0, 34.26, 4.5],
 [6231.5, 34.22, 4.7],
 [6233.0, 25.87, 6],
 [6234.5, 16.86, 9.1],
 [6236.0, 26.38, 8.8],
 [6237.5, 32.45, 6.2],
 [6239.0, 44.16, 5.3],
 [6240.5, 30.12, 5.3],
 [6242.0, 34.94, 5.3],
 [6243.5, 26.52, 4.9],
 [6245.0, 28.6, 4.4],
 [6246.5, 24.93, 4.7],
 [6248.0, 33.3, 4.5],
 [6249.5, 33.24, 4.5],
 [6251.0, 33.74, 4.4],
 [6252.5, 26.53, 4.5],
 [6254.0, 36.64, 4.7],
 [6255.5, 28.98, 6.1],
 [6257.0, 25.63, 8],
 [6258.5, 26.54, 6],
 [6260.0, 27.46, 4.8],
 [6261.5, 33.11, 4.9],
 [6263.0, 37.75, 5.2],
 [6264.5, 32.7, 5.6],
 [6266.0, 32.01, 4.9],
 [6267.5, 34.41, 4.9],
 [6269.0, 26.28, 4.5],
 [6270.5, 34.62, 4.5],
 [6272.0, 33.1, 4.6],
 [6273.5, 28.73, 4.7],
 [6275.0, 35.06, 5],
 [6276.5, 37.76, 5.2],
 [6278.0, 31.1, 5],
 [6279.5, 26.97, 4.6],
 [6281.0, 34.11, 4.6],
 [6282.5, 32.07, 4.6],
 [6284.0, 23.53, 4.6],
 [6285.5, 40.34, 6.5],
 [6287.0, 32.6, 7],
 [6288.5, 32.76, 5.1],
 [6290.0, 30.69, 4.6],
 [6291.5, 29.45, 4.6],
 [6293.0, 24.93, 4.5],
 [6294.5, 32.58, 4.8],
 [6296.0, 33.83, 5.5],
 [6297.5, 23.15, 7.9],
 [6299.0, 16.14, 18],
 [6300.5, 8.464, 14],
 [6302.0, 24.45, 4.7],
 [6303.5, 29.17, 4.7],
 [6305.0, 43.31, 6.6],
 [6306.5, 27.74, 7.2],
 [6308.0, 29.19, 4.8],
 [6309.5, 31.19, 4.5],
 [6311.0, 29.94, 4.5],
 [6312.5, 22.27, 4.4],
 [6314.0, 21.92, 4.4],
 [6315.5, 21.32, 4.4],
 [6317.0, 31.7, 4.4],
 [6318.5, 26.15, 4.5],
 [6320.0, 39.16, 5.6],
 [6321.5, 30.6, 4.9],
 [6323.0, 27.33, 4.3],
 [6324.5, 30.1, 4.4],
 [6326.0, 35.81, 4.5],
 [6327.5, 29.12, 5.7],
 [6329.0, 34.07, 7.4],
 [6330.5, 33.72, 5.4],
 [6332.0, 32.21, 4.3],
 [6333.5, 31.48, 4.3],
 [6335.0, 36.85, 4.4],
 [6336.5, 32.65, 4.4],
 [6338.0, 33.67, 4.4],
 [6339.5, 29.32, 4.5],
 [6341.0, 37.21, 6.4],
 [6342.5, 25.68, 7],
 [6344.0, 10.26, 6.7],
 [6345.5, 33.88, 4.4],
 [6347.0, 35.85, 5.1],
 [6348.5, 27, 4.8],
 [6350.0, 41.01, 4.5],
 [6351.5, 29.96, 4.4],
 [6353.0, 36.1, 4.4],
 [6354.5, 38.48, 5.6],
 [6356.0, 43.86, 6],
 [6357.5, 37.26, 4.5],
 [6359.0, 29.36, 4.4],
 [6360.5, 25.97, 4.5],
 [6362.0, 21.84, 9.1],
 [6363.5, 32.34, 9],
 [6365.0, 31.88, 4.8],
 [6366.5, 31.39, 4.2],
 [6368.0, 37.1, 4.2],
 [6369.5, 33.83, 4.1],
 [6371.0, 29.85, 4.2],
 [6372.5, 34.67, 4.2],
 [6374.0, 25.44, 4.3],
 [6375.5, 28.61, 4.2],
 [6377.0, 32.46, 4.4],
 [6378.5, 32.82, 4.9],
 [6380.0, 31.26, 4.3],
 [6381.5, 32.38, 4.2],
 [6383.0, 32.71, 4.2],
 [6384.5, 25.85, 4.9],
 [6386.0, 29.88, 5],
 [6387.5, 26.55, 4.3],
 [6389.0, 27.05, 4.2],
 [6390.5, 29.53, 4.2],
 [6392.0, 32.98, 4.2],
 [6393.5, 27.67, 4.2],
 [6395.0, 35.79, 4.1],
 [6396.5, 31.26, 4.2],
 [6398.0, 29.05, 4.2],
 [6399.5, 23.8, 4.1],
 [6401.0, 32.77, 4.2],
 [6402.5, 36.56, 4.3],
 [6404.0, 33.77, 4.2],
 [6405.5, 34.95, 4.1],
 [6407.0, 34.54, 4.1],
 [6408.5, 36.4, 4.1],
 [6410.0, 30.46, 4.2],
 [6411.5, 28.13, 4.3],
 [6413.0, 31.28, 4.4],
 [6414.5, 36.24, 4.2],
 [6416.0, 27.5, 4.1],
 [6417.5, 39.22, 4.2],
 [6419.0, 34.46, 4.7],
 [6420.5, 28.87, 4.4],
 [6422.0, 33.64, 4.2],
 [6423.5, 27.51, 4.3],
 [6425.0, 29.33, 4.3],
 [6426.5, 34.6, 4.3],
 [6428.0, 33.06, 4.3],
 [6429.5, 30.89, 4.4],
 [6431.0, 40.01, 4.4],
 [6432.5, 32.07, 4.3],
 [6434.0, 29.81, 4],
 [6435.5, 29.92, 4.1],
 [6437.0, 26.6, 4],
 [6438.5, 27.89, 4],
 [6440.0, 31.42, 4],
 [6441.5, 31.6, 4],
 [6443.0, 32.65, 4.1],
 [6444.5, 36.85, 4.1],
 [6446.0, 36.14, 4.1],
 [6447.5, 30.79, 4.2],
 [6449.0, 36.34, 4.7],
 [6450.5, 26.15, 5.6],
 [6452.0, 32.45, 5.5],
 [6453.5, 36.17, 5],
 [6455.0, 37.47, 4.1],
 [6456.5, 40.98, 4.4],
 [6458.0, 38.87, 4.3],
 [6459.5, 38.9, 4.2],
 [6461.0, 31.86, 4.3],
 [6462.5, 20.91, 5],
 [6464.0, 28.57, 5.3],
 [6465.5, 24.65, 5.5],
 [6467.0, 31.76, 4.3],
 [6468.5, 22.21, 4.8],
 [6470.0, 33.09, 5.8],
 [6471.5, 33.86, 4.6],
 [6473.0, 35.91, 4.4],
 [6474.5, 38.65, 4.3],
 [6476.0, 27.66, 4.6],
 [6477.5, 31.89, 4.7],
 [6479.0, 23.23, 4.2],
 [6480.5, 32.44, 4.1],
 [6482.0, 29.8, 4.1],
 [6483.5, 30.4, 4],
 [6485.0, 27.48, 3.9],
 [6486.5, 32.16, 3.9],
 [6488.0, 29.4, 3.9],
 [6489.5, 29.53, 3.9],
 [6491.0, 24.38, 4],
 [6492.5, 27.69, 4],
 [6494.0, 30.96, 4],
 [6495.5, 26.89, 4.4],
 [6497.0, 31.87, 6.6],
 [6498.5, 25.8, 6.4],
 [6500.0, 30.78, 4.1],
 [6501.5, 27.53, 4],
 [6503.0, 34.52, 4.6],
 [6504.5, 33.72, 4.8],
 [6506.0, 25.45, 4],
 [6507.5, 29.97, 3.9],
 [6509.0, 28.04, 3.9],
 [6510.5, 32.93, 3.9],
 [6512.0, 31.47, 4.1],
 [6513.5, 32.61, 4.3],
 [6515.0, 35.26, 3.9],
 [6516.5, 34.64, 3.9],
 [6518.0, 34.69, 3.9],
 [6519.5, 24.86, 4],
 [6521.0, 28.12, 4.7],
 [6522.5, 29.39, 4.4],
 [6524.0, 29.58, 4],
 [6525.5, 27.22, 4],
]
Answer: 0.14 mag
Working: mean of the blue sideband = 32.2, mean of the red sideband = 31.3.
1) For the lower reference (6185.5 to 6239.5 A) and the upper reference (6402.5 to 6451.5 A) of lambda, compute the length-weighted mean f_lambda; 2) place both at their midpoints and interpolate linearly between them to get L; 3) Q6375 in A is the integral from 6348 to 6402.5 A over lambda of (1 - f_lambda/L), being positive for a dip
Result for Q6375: 1.8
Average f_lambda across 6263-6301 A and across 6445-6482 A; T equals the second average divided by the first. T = 1.06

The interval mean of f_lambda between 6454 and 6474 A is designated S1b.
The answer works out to 32.4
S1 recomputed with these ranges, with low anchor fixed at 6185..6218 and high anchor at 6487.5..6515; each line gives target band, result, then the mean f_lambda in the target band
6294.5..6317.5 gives 0.23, 26.4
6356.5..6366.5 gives 0.06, 30.2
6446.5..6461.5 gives -0.15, 35.1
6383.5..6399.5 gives 0.08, 29.3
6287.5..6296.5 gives 0.08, 30.7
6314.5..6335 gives 0.05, 31.1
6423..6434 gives -0.05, 32.4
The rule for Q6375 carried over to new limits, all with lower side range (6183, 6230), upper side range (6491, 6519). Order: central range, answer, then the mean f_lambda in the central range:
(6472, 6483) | -0.2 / 31.4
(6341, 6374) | 0.5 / 31.8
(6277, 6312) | 4.2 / 29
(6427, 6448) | -0.5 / 32.2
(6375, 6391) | 1.0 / 29.9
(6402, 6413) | -0.6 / 33.3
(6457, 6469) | 0.4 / 30.1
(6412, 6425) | -0.2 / 32.1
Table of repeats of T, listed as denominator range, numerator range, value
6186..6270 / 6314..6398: 0.97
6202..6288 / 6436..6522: 0.97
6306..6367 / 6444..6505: 1.01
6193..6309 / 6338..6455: 1.01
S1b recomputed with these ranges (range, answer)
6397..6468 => 32.3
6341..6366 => 31.5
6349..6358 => 37.5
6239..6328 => 30.1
